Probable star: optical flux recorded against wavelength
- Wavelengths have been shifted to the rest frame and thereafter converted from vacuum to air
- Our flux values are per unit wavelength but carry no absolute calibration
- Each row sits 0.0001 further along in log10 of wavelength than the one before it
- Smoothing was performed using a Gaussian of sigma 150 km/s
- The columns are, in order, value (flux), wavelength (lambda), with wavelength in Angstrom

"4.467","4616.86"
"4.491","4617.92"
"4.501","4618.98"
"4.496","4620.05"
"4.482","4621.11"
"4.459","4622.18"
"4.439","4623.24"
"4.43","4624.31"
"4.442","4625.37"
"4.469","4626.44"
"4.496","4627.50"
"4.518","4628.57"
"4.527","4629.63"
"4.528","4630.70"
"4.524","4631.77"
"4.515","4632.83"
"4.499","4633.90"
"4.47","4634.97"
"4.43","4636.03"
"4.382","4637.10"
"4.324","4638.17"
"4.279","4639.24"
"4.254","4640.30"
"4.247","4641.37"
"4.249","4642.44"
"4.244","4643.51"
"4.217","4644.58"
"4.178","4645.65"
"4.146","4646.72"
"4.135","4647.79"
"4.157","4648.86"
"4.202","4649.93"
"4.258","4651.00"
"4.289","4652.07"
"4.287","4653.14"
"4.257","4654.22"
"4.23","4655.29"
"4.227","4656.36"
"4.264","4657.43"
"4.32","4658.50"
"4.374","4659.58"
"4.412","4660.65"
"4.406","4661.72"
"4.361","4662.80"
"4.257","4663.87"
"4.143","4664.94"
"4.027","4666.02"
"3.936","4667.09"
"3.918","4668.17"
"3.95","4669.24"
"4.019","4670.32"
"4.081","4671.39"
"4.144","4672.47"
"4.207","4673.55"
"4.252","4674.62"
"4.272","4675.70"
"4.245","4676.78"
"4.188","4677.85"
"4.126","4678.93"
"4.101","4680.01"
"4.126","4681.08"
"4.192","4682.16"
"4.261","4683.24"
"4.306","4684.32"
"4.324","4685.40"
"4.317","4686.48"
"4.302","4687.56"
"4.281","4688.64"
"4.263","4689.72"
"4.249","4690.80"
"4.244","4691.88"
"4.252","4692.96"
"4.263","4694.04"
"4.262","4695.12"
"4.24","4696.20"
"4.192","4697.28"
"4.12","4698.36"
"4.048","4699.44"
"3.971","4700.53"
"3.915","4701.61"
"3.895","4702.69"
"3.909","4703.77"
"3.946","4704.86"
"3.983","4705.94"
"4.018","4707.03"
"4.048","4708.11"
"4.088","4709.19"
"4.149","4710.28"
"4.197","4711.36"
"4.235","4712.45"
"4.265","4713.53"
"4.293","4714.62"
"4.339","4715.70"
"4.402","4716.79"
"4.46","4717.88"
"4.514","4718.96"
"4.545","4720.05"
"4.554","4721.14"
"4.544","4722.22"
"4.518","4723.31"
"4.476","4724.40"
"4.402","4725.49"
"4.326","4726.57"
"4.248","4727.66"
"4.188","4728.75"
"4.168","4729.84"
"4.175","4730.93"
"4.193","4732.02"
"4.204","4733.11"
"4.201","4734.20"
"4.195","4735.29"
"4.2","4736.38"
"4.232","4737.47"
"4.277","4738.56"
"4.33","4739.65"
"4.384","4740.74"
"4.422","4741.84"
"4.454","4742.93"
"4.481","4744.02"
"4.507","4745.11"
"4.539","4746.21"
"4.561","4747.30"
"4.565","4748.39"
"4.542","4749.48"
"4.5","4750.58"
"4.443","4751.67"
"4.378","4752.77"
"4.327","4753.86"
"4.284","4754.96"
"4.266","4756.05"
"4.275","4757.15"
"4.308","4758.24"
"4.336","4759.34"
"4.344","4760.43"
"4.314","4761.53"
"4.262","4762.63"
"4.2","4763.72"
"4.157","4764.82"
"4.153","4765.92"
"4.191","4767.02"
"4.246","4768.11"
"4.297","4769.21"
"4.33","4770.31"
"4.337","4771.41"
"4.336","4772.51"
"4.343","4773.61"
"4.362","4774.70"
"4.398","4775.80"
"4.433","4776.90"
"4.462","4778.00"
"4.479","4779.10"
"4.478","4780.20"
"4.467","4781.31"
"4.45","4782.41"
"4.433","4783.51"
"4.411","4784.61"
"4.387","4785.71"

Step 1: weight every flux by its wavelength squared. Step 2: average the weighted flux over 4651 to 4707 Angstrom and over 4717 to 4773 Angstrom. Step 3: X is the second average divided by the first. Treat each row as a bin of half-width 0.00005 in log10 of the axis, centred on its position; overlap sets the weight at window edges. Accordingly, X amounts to 1.07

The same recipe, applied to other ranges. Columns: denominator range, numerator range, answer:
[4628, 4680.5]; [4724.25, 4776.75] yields 1.06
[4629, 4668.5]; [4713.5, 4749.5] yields 1.06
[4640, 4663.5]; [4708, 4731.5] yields 1.05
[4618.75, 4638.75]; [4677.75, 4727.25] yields 0.98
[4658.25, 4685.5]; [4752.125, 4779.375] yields 1.07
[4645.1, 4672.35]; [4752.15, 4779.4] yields 1.08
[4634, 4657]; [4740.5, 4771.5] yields 1.07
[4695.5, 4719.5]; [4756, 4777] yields 1.06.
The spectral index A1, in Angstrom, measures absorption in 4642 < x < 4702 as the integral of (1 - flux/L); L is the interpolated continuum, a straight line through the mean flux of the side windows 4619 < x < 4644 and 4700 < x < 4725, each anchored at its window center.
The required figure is 1.7 Angstrom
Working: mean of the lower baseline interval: 4.42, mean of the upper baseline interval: 4.23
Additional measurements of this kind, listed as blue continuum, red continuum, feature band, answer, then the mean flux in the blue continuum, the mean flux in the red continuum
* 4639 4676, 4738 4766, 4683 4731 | 0.6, 4.2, 4.37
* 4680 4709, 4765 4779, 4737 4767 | -0.6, 4.15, 4.33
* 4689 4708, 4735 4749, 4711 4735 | -0.4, 4.11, 4.4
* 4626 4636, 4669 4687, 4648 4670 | 0.5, 4.51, 4.19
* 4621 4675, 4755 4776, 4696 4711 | 0.9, 4.29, 4.29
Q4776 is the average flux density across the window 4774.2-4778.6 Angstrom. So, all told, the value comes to 4.41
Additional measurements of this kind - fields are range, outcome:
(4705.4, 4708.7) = 4.02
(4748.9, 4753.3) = 4.46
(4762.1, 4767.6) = 4.2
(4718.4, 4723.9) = 4.54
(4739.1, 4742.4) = 4.37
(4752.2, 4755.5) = 4.32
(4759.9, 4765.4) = 4.25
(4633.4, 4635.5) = 4.49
